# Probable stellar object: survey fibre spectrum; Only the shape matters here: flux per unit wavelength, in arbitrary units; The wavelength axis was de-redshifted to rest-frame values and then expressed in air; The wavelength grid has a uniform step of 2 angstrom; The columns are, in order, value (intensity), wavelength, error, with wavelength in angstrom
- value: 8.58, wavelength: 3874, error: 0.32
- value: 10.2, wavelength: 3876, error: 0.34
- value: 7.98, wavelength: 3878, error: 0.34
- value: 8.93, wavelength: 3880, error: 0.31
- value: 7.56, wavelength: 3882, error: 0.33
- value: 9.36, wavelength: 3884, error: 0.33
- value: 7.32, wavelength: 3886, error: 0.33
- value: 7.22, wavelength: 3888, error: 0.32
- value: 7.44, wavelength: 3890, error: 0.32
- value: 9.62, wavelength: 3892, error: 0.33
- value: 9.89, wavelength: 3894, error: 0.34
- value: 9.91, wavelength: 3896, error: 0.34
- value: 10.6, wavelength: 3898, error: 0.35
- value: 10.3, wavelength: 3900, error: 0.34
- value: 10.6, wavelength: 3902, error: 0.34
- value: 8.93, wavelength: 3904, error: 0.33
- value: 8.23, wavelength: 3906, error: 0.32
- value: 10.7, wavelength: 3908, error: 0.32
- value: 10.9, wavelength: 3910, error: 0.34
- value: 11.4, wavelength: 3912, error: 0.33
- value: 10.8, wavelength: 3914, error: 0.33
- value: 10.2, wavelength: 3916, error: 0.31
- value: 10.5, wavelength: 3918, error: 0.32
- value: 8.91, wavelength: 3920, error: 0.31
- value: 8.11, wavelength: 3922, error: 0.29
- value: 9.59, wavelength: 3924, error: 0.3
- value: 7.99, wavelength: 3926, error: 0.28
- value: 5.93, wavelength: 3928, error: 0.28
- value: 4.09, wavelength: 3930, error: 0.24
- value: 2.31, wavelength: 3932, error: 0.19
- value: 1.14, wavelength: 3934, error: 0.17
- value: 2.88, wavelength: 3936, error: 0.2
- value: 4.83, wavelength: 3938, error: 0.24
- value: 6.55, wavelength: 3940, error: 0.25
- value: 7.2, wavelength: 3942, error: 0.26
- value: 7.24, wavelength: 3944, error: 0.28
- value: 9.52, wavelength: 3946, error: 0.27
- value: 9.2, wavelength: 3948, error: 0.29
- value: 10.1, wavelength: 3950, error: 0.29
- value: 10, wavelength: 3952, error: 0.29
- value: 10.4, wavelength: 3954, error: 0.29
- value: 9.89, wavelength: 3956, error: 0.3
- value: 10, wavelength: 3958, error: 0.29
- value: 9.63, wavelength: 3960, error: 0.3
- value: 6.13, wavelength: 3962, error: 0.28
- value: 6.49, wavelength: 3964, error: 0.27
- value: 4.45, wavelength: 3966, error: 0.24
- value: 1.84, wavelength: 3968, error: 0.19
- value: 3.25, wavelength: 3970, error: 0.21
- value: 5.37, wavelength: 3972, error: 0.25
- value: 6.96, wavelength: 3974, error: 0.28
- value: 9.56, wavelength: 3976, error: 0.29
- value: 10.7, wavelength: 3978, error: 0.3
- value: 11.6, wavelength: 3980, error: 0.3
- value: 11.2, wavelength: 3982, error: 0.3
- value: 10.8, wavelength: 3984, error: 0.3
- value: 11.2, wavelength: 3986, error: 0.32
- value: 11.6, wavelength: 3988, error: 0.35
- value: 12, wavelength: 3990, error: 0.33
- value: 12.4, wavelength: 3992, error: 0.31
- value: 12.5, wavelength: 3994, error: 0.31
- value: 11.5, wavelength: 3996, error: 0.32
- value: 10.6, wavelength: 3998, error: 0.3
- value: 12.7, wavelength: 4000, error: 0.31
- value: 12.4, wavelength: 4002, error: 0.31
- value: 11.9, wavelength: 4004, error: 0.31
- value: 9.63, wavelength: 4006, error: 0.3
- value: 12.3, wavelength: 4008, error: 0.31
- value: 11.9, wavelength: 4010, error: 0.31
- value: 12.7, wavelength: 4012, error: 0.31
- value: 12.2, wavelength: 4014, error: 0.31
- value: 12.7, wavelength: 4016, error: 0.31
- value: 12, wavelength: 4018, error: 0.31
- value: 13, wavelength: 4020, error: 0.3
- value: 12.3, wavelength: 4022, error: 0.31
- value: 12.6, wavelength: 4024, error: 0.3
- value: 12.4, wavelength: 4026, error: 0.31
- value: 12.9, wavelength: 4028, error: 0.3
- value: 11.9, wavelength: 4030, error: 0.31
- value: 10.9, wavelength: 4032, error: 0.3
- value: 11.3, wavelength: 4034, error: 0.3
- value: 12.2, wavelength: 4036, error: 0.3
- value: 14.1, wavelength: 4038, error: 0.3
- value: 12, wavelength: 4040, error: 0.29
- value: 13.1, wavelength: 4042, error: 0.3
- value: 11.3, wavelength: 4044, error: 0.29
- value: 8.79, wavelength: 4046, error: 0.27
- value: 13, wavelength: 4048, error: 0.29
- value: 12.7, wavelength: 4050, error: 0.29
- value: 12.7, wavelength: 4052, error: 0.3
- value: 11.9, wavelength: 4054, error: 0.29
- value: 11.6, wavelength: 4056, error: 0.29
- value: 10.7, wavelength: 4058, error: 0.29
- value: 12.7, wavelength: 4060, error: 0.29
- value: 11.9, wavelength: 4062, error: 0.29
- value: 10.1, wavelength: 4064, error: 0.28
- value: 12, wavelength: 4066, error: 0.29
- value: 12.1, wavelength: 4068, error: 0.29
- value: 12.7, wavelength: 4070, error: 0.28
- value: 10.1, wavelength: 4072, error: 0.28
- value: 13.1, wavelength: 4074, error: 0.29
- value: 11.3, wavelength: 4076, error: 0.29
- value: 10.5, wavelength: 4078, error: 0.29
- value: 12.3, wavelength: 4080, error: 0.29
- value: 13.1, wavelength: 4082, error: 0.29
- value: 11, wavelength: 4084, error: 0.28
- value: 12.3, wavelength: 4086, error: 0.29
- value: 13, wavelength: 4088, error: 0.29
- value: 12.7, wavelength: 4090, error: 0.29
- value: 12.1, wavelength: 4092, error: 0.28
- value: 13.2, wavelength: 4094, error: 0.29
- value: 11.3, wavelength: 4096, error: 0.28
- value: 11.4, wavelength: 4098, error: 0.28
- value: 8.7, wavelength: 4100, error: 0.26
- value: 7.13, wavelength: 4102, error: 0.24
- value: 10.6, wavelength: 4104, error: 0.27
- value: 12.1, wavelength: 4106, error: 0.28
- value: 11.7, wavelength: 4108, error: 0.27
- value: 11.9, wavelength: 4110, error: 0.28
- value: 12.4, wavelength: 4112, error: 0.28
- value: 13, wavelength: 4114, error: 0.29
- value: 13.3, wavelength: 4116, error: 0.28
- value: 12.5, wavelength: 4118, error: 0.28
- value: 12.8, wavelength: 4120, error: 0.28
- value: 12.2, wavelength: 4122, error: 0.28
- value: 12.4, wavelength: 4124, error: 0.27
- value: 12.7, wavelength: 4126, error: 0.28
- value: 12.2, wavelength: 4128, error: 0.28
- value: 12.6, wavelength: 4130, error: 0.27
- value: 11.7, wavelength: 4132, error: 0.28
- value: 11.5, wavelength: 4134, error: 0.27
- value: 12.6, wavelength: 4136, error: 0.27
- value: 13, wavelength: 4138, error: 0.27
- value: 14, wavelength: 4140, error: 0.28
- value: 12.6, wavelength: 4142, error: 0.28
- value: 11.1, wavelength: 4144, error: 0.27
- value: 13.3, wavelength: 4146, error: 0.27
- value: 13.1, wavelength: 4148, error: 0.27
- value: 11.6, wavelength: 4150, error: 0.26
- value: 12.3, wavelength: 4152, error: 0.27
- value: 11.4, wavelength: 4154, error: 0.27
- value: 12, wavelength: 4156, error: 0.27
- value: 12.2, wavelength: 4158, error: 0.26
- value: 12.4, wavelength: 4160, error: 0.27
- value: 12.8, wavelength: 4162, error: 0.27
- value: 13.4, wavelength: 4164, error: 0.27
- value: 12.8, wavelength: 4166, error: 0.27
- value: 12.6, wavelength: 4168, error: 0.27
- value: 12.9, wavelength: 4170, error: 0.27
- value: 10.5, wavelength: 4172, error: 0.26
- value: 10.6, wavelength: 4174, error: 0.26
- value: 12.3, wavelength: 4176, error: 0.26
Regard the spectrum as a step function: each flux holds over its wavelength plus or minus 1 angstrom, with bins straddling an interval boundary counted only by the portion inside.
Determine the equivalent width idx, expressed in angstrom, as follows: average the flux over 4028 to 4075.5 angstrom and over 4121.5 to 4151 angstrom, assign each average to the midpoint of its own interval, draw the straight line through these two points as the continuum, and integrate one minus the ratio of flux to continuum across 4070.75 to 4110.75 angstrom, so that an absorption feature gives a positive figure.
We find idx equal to 2.16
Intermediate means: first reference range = 11.9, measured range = 11.5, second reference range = 12.4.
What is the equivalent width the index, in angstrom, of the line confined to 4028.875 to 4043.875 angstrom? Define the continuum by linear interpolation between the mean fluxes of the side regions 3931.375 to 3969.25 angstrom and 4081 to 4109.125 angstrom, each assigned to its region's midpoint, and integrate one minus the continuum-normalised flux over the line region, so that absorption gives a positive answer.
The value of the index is -4.0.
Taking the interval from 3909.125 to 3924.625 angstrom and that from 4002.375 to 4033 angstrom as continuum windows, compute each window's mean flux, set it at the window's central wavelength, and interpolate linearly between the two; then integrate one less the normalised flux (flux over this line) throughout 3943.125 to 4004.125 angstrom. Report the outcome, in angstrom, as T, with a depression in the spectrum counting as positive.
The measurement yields 9.9 angstrom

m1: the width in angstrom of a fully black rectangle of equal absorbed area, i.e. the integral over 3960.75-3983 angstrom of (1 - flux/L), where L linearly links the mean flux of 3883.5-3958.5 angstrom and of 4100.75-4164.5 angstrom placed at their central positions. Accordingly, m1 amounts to 5.39 angstrom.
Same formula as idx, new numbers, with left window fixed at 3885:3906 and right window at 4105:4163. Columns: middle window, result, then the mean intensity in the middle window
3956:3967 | 2.7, 7.57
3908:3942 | 7.6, 7.36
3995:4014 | -2.0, 11.8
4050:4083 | -1.0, 11.8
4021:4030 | -1.3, 12.5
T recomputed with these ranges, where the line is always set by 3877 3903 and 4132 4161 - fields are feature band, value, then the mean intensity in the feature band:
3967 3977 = 4.6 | 5.4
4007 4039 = -4.8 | 12.3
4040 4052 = -0.9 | 11.9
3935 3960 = 4.0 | 8.21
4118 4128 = -0.4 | 12.5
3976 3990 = -1.3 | 11.1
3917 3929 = 1.1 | 8.51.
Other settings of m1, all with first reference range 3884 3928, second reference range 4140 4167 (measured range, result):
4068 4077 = -0.30 angstrom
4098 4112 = 1.51 angstrom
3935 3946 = 4.20 angstrom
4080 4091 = -0.76 angstrom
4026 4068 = -2.93 angstrom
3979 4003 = -2.90 angstrom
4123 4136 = -0.07 angstrom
